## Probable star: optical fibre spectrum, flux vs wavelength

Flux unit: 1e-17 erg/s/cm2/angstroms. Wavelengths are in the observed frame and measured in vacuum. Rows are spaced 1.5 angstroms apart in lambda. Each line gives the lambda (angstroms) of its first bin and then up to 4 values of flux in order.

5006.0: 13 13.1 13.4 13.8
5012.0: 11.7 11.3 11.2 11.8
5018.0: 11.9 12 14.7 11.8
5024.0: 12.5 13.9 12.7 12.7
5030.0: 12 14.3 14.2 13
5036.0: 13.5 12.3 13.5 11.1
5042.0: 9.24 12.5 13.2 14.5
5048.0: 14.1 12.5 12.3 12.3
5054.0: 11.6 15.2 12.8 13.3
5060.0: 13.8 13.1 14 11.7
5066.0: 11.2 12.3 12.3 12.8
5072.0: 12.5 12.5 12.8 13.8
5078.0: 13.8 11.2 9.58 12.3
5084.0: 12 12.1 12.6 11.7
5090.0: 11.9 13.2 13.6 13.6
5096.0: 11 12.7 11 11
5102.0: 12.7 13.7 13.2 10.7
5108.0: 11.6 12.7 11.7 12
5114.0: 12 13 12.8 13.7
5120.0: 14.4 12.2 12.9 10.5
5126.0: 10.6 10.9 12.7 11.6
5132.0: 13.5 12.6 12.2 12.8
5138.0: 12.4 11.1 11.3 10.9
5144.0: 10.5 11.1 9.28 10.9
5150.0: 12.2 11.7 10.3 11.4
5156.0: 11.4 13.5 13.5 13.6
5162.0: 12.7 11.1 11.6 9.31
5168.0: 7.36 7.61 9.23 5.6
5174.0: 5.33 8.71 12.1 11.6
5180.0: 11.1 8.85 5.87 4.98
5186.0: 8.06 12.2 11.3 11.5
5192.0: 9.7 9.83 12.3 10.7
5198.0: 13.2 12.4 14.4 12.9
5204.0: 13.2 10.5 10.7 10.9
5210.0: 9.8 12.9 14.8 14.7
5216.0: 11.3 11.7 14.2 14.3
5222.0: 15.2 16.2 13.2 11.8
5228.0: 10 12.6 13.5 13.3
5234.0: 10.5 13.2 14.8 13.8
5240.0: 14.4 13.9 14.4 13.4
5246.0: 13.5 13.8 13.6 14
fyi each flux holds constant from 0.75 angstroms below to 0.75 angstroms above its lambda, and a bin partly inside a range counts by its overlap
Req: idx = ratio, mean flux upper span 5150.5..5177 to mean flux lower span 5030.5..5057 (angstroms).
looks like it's 0.8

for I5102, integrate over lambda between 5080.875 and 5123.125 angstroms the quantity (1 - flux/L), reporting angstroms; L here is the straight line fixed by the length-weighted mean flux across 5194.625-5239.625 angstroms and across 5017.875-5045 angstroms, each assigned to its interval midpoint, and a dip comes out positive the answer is 1.2 angstroms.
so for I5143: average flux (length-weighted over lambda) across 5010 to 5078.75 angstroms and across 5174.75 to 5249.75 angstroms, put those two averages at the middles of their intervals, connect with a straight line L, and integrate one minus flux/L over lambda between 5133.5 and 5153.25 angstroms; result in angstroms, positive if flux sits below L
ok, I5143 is 1.62 angstroms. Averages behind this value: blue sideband 12.7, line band 11.4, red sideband 12.1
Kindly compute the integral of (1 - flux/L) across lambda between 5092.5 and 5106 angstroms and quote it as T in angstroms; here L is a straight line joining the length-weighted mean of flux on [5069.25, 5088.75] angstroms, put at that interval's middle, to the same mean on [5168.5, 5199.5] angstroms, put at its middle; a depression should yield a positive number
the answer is -0.8 angstroms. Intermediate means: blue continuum 12.3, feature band 12.4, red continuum 9.54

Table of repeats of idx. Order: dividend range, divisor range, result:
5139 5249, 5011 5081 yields 0.92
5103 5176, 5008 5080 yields 0.89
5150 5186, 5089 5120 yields 0.80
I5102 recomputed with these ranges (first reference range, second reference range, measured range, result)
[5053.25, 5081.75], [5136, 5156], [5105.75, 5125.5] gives -0.9 angstroms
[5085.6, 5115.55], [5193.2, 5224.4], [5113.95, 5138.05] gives -0.1 angstroms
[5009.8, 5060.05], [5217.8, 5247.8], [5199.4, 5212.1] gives 1.4 angstroms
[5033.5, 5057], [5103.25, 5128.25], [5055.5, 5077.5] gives -0.5 angstroms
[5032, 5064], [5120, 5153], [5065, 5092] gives 0.6 angstroms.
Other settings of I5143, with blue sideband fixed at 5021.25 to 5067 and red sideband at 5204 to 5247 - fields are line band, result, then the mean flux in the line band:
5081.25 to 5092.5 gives 0.6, 12.2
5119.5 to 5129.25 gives 0.7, 11.9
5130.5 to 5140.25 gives 0.4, 12.4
